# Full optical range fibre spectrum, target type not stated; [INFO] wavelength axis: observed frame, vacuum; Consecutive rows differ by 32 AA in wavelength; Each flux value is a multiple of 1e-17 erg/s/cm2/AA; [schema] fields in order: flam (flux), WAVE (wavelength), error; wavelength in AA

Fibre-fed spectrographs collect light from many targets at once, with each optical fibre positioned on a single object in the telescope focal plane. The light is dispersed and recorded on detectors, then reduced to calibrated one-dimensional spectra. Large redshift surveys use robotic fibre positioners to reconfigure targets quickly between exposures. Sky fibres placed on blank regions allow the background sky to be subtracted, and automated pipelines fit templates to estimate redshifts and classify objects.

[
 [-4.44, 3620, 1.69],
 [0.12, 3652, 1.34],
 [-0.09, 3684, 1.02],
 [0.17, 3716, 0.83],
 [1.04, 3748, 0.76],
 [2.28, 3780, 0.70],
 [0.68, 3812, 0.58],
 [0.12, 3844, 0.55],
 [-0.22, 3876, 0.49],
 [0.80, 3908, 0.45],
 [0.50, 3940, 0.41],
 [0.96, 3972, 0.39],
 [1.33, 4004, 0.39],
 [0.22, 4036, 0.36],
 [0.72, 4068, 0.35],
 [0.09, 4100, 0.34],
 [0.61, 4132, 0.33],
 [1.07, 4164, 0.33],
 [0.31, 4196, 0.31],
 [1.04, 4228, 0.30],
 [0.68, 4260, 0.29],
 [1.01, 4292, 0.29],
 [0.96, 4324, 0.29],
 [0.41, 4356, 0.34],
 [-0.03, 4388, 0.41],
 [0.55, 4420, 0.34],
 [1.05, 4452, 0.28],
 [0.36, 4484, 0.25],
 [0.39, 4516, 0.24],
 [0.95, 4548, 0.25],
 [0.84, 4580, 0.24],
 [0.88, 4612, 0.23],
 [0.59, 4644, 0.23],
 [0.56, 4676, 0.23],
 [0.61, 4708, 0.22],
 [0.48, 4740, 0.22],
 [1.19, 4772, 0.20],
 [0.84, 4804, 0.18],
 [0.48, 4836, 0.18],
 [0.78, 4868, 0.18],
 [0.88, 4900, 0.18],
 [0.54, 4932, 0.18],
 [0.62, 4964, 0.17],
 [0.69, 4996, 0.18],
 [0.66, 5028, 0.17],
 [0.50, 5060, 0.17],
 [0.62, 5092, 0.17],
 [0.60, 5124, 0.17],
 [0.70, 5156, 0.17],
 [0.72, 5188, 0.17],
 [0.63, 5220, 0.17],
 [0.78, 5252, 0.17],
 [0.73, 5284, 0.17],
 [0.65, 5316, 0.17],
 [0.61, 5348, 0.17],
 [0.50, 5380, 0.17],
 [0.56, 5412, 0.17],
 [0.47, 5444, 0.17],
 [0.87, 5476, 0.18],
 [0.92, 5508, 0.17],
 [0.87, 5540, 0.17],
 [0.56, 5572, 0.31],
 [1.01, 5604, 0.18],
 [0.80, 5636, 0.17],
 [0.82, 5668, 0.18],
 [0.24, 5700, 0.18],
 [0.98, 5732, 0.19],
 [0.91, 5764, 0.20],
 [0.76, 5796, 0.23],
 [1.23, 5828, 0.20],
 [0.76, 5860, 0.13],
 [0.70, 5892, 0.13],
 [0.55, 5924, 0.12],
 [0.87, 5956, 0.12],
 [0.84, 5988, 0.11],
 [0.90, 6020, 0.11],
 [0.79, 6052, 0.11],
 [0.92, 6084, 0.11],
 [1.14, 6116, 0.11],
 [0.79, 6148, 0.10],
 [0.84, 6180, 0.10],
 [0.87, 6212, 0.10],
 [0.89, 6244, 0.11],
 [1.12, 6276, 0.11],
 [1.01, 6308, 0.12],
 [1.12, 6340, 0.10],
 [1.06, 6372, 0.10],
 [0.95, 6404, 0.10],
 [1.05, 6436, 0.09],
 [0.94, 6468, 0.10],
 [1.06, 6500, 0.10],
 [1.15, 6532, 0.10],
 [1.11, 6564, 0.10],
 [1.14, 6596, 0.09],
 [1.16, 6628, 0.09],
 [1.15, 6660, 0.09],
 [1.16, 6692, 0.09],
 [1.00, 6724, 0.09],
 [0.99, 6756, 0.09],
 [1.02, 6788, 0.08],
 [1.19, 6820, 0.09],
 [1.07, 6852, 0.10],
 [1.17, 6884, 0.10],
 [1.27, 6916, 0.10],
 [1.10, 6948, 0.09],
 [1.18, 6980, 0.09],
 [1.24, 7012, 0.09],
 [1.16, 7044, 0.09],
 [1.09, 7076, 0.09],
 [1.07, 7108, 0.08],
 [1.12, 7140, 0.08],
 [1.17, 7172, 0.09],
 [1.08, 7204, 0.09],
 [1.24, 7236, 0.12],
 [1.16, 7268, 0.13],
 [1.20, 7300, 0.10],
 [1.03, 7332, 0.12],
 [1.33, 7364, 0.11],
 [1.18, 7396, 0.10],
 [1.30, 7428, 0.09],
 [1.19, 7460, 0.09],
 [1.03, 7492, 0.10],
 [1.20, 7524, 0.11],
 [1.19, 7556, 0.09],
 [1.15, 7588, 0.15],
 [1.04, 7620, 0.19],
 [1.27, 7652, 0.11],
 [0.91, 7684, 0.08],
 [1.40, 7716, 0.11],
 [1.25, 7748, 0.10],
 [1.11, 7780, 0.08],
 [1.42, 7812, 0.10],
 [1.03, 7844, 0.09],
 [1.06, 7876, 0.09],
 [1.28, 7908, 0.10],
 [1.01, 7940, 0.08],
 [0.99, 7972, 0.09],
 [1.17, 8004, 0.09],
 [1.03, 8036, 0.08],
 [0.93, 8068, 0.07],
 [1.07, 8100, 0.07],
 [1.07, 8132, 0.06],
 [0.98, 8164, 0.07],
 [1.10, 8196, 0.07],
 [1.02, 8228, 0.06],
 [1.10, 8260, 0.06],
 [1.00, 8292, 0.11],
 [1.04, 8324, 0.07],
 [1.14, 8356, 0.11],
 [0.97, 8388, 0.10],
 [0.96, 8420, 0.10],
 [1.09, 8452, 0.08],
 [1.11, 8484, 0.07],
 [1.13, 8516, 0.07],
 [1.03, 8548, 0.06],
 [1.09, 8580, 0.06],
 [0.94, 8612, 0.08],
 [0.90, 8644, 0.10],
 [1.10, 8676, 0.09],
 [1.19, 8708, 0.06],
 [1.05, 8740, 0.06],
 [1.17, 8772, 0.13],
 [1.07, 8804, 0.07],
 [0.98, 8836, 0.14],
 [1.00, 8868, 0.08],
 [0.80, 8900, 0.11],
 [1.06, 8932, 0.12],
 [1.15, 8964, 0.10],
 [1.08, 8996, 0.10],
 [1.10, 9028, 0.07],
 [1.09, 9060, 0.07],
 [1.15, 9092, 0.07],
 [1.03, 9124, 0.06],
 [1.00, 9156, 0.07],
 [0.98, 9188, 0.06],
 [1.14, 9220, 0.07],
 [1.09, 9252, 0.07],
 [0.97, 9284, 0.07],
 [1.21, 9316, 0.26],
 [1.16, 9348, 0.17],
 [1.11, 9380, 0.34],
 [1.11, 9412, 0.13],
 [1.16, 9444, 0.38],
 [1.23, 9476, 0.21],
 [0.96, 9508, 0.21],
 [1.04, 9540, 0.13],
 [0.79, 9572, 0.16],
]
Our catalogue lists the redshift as 0.56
